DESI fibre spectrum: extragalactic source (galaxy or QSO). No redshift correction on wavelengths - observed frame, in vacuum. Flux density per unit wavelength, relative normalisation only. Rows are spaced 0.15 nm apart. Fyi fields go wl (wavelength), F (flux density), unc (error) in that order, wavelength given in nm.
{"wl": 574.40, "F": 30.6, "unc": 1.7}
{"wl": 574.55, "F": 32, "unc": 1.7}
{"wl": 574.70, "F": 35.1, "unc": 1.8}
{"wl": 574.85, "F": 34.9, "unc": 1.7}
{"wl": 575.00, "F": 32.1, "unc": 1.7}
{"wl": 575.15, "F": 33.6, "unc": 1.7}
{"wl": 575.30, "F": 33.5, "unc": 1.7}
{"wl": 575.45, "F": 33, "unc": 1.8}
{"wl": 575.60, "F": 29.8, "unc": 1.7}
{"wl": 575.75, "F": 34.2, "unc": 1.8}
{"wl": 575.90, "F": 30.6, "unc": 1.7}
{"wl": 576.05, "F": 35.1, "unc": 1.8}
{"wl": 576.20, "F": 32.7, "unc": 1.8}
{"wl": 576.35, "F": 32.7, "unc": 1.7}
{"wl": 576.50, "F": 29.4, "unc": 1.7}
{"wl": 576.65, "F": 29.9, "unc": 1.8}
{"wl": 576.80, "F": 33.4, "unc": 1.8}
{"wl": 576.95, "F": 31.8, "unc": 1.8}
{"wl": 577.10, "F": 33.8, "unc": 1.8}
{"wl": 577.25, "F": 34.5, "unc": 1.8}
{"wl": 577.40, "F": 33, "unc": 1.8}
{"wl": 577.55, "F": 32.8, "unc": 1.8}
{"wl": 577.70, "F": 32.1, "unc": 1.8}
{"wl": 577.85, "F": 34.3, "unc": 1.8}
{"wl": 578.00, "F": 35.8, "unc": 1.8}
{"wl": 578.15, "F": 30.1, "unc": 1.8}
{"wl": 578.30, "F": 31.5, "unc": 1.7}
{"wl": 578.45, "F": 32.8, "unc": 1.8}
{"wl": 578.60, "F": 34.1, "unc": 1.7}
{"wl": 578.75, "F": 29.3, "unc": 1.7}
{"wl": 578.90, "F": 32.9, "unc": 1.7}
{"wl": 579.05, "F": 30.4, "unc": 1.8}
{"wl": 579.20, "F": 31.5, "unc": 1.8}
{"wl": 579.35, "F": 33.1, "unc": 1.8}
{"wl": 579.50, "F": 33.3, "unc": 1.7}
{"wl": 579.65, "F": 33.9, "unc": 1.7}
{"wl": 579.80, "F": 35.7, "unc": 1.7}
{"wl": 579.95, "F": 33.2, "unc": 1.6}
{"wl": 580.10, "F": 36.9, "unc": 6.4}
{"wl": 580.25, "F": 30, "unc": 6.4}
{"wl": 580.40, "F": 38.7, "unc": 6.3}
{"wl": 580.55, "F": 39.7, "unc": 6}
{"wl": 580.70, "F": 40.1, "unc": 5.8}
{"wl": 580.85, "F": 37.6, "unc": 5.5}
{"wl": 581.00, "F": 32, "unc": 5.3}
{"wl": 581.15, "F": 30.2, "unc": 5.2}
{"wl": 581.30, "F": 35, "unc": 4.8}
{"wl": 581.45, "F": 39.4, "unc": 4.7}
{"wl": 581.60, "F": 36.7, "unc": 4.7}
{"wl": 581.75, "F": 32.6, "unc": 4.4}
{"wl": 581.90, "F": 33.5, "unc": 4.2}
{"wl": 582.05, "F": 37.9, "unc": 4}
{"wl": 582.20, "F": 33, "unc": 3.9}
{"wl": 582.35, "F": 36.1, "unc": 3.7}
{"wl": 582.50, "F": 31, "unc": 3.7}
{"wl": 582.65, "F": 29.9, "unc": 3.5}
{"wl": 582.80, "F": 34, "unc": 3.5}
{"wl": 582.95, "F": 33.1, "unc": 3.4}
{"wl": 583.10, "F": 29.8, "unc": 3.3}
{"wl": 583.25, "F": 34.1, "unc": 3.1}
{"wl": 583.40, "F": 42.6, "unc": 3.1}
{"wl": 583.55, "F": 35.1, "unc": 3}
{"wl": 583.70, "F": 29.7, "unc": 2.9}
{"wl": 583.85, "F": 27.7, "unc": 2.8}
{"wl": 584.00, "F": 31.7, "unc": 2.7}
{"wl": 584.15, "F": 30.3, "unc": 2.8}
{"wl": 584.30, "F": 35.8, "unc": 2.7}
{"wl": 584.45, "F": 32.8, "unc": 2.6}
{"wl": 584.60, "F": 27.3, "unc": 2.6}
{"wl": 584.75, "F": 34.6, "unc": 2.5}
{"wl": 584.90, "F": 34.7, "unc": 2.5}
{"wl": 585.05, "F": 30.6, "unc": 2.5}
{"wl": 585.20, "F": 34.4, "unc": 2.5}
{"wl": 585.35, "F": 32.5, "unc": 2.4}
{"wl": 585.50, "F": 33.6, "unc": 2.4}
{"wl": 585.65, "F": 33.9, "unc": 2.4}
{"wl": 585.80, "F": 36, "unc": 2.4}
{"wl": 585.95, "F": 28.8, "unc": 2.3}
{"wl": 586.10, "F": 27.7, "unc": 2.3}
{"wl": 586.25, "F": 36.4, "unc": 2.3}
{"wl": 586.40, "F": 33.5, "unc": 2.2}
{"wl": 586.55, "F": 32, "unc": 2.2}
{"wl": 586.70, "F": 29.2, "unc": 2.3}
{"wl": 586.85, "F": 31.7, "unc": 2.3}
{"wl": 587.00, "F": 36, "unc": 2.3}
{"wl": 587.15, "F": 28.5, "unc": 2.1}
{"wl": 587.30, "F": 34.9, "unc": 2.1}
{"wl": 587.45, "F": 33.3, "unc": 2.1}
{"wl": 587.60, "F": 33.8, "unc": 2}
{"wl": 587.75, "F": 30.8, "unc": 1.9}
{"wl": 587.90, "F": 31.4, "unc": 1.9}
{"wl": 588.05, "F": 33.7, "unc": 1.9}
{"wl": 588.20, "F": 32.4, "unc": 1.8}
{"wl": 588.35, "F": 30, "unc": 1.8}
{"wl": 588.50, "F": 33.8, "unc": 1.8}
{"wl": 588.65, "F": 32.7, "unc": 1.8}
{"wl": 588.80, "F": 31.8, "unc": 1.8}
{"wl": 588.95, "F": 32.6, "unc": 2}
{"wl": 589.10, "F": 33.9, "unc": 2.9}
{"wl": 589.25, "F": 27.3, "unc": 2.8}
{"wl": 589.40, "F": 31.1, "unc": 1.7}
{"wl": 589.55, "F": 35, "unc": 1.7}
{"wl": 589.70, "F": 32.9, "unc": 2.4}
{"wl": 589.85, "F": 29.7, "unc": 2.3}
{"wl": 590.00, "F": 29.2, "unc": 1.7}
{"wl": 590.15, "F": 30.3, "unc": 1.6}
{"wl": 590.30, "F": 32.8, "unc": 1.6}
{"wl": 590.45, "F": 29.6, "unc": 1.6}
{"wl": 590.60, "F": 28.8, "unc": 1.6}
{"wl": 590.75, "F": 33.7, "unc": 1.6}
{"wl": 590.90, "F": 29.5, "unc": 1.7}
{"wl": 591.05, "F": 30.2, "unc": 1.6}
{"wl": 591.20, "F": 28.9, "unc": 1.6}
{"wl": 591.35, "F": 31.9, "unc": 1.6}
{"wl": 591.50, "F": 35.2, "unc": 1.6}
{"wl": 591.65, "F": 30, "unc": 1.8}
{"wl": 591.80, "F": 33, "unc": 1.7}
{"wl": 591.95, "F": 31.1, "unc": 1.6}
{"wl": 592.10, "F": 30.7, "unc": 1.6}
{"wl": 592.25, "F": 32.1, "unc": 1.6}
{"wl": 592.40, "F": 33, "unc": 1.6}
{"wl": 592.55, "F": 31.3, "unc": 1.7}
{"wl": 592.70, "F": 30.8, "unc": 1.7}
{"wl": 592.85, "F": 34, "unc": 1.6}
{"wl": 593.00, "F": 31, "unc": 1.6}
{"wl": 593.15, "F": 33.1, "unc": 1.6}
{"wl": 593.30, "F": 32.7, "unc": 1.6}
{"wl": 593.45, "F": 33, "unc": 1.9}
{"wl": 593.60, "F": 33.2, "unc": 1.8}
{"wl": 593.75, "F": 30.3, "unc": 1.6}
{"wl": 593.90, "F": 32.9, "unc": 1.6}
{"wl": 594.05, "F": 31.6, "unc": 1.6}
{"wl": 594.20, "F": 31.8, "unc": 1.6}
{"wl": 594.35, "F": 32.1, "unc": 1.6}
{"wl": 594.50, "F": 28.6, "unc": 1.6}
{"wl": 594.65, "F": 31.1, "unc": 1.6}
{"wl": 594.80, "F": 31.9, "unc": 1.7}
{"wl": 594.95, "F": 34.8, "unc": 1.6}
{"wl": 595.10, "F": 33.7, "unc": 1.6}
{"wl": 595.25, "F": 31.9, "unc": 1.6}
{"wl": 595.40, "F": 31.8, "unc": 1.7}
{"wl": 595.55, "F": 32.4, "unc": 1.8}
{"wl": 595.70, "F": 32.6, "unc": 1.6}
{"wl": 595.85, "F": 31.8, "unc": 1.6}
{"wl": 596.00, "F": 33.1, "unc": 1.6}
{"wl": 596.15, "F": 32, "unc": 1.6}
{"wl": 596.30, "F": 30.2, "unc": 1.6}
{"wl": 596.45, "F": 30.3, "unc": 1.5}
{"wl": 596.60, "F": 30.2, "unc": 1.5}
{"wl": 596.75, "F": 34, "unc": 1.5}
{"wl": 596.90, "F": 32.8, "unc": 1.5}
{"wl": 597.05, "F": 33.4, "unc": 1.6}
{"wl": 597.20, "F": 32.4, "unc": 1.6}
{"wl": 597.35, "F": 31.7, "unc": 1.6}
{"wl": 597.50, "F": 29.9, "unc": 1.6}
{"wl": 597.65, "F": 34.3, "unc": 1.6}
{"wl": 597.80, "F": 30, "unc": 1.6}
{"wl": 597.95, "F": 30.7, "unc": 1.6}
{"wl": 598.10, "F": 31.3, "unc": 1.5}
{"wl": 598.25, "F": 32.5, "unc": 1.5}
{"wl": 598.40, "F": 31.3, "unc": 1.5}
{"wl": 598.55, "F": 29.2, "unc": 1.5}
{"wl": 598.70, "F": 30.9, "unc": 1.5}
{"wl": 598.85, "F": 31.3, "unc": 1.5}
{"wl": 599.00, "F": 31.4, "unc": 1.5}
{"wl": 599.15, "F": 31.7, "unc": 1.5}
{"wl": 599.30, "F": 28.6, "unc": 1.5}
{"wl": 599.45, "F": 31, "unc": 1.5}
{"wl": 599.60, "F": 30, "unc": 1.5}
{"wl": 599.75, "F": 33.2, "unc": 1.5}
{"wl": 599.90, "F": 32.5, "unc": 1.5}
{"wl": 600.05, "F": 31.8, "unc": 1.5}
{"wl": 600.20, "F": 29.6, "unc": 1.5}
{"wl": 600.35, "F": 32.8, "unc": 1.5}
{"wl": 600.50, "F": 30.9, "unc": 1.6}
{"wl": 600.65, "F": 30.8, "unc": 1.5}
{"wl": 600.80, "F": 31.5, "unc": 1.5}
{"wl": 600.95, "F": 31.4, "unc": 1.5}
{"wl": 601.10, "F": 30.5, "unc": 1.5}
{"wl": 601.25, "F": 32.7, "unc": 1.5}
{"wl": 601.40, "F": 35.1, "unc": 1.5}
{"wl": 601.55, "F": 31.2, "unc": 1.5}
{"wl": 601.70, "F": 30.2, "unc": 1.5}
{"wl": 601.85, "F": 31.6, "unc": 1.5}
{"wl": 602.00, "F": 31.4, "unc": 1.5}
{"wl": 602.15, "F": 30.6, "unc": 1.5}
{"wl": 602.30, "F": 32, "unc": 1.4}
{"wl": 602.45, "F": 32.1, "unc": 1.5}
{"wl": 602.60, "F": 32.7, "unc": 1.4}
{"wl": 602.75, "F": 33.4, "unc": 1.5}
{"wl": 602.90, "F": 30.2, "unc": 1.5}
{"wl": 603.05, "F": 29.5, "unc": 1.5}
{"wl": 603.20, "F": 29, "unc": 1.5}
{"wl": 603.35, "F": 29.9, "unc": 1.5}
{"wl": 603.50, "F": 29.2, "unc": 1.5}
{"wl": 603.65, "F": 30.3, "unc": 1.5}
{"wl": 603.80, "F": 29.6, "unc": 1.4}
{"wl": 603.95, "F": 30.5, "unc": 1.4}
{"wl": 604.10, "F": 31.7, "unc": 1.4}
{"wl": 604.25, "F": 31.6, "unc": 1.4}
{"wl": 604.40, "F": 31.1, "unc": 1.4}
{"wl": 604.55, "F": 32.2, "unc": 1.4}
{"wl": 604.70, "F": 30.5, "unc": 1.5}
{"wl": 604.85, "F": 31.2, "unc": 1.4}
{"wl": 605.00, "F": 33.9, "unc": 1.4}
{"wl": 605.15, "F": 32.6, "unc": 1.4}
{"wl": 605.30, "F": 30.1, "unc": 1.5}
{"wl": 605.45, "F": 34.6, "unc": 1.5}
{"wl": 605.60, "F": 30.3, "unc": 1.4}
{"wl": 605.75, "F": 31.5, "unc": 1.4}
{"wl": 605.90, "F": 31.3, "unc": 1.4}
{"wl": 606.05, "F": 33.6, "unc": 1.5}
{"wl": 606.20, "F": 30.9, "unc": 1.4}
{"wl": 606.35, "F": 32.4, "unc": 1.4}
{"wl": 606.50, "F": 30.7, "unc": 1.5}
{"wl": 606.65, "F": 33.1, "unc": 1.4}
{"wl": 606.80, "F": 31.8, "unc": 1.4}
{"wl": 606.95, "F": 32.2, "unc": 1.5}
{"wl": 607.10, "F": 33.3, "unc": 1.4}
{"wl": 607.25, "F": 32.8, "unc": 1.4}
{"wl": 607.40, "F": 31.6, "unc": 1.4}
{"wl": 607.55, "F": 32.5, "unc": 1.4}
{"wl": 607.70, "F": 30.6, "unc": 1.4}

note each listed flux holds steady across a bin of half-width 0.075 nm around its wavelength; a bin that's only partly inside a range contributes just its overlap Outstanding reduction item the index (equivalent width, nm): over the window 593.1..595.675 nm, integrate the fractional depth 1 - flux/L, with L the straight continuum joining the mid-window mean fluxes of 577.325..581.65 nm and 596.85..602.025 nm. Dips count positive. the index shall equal -0.01 nm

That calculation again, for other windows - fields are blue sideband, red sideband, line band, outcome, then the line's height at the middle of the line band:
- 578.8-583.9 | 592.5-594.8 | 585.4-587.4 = 0.043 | 33.2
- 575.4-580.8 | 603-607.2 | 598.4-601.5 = 0.040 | 31.8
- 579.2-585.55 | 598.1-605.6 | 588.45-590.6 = 0.093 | 32.9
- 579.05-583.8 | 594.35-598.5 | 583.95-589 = 0.165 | 33.5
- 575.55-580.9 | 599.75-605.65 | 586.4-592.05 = 0.131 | 32.5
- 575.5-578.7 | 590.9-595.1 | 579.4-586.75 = -0.307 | 32.3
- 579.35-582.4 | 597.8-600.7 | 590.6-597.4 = 0.074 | 32.3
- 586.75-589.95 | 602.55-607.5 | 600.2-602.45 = 0.006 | 31.7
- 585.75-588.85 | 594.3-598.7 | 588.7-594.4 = 0.073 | 32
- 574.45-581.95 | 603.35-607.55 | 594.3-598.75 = 0.065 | 32.2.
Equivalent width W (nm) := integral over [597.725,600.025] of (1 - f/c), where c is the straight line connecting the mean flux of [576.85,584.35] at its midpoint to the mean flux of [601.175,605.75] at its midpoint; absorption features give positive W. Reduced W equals 0.06 nm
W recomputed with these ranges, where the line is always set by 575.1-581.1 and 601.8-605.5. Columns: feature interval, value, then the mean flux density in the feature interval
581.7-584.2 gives -0.01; 33.1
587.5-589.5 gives 0.03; 32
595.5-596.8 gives 0.00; 31.8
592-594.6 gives 0.02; 31.9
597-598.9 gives 0.02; 31.4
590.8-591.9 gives 0.03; 31.3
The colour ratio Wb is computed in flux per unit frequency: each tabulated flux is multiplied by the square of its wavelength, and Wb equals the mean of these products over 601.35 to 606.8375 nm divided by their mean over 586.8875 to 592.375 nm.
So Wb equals 1.0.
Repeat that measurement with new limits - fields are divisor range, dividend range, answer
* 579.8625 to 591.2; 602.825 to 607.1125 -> 1.02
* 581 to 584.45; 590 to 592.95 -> 0.96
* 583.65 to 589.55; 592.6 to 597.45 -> 1.03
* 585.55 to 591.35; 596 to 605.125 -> 1.03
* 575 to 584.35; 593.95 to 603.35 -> 1.01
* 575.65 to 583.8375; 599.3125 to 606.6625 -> 1.01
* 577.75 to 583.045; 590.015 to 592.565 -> 0.96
